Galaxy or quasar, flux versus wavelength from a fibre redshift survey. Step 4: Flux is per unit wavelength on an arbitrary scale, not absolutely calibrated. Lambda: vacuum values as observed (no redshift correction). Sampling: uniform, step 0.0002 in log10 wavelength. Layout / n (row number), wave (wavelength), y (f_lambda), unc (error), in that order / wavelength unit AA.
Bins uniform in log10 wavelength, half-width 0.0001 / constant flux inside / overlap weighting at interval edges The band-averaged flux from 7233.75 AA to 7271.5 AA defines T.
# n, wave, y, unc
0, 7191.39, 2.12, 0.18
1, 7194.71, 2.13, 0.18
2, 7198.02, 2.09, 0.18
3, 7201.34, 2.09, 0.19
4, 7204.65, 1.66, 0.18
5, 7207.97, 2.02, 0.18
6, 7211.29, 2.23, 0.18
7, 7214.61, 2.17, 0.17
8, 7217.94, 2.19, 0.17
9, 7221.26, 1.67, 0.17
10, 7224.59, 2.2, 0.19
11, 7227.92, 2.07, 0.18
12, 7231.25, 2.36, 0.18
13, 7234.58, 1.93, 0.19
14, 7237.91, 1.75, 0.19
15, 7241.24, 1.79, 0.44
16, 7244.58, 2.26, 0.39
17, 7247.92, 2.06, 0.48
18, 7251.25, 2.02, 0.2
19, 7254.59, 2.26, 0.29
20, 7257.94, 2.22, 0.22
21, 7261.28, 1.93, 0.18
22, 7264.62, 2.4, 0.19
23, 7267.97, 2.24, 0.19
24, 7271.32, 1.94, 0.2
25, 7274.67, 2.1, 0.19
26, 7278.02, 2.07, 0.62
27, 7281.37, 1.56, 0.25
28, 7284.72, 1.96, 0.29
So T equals 2.07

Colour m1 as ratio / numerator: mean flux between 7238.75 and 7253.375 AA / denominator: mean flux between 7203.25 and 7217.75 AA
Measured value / 1.0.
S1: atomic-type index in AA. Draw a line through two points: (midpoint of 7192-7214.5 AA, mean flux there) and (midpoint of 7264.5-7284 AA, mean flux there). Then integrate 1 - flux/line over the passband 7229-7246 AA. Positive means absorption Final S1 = 0.2 AA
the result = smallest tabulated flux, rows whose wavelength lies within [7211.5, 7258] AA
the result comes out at 1.67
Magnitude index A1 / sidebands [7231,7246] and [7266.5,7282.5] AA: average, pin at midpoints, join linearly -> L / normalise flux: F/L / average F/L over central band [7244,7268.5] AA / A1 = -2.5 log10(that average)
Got -0.094 mag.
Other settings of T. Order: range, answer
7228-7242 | 1.98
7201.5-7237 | 2.05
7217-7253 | 2.02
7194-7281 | 2.06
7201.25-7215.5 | 2.02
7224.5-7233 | 2.21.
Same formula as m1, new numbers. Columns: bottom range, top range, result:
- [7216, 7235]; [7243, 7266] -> 1.04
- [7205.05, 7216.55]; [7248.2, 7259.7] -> 1.03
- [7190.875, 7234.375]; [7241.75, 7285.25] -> 1.00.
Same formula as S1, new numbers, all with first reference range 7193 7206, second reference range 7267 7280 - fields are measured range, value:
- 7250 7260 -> -0.6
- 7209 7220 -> -0.8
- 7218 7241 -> 0.3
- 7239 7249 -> 0.1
